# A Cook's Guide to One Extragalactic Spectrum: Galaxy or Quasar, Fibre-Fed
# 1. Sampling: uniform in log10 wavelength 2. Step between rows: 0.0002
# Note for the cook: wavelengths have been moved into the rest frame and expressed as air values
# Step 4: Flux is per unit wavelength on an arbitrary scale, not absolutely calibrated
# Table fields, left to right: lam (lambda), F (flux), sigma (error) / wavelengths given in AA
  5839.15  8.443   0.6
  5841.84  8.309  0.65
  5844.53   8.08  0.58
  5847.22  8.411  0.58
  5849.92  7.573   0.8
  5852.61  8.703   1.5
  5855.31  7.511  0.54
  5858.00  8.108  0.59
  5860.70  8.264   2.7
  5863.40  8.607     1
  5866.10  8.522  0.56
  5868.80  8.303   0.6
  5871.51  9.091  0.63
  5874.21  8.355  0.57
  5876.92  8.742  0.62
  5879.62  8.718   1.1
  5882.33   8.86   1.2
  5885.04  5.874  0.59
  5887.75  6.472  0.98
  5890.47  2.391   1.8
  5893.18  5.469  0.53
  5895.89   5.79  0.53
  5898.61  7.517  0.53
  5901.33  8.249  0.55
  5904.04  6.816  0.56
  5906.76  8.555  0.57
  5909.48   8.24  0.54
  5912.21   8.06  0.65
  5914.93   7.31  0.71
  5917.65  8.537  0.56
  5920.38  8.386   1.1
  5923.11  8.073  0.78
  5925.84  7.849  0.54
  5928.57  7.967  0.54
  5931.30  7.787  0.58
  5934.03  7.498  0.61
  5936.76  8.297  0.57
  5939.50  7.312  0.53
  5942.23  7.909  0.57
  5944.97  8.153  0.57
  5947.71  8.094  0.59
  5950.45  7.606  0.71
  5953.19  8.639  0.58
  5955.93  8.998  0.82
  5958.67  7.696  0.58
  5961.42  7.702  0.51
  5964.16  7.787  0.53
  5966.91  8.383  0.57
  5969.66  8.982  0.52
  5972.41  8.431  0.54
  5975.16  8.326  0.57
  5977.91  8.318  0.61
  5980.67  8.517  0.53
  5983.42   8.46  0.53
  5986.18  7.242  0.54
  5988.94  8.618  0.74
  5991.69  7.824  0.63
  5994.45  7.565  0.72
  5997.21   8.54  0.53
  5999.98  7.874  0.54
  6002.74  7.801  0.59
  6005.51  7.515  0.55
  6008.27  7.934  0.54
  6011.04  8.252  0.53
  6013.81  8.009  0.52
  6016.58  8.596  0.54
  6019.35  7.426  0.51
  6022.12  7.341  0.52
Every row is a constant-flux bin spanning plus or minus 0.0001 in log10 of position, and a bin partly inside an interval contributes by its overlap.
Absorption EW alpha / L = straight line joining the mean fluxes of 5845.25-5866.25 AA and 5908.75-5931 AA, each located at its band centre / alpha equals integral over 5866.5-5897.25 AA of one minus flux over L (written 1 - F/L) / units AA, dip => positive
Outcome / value 3.8 AA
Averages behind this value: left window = 8.19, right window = 8.03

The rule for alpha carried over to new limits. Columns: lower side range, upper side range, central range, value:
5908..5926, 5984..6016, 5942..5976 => -0.9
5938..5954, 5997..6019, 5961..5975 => -0.6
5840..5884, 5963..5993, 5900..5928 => 1.1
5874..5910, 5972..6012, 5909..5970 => -3.9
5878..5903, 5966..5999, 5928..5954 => -1.3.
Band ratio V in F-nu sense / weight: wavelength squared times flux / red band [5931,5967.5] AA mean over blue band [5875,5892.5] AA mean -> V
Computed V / 1.2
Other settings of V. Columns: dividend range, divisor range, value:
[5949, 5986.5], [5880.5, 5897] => 1.44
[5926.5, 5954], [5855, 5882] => 0.96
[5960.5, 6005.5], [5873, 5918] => 1.15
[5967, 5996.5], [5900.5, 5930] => 1.05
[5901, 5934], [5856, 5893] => 1.06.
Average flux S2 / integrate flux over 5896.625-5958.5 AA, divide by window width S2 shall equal 7.97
